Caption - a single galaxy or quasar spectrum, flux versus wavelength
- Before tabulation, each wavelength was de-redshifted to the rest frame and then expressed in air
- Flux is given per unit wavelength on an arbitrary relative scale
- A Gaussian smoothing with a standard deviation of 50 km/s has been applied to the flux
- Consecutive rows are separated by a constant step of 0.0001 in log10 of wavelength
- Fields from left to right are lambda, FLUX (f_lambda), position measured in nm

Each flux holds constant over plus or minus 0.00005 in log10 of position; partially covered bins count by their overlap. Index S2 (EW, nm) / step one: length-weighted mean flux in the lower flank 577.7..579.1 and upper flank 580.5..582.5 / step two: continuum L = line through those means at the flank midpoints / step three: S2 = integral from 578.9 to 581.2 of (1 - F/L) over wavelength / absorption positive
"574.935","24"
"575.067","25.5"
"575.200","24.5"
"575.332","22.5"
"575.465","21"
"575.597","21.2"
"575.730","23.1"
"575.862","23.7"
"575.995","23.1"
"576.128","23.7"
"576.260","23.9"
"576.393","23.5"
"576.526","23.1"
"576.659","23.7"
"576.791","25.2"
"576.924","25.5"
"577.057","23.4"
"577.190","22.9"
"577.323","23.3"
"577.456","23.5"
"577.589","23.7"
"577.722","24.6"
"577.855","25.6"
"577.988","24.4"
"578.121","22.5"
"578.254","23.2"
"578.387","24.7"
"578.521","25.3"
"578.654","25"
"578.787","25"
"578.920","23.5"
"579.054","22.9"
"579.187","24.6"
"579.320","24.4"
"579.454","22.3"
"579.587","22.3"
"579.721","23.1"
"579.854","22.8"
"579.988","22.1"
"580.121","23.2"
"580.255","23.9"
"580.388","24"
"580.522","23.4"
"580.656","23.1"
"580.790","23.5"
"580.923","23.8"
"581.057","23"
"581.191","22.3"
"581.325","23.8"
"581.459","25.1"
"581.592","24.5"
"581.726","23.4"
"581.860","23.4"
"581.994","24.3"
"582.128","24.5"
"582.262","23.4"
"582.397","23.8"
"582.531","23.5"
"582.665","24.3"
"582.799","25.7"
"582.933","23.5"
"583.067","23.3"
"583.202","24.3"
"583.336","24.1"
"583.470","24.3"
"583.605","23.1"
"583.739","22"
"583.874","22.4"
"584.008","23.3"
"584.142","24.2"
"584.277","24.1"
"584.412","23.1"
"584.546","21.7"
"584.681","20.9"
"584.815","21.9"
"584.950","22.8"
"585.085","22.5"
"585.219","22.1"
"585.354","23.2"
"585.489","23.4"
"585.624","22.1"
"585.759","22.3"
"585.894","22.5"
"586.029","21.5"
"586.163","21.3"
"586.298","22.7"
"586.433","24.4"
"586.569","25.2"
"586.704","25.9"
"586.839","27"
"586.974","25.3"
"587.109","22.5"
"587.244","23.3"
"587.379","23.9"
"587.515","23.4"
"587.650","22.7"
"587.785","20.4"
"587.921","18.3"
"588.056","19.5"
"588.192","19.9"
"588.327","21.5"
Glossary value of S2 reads 0.07 nm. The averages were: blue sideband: 24.3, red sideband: 23.7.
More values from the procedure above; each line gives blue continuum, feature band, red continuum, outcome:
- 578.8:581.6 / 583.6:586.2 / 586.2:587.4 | 0.17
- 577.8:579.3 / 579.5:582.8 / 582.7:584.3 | 0.05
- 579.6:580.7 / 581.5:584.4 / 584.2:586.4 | -0.13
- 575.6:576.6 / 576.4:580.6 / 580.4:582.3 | -0.05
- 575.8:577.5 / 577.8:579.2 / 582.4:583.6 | -0.02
